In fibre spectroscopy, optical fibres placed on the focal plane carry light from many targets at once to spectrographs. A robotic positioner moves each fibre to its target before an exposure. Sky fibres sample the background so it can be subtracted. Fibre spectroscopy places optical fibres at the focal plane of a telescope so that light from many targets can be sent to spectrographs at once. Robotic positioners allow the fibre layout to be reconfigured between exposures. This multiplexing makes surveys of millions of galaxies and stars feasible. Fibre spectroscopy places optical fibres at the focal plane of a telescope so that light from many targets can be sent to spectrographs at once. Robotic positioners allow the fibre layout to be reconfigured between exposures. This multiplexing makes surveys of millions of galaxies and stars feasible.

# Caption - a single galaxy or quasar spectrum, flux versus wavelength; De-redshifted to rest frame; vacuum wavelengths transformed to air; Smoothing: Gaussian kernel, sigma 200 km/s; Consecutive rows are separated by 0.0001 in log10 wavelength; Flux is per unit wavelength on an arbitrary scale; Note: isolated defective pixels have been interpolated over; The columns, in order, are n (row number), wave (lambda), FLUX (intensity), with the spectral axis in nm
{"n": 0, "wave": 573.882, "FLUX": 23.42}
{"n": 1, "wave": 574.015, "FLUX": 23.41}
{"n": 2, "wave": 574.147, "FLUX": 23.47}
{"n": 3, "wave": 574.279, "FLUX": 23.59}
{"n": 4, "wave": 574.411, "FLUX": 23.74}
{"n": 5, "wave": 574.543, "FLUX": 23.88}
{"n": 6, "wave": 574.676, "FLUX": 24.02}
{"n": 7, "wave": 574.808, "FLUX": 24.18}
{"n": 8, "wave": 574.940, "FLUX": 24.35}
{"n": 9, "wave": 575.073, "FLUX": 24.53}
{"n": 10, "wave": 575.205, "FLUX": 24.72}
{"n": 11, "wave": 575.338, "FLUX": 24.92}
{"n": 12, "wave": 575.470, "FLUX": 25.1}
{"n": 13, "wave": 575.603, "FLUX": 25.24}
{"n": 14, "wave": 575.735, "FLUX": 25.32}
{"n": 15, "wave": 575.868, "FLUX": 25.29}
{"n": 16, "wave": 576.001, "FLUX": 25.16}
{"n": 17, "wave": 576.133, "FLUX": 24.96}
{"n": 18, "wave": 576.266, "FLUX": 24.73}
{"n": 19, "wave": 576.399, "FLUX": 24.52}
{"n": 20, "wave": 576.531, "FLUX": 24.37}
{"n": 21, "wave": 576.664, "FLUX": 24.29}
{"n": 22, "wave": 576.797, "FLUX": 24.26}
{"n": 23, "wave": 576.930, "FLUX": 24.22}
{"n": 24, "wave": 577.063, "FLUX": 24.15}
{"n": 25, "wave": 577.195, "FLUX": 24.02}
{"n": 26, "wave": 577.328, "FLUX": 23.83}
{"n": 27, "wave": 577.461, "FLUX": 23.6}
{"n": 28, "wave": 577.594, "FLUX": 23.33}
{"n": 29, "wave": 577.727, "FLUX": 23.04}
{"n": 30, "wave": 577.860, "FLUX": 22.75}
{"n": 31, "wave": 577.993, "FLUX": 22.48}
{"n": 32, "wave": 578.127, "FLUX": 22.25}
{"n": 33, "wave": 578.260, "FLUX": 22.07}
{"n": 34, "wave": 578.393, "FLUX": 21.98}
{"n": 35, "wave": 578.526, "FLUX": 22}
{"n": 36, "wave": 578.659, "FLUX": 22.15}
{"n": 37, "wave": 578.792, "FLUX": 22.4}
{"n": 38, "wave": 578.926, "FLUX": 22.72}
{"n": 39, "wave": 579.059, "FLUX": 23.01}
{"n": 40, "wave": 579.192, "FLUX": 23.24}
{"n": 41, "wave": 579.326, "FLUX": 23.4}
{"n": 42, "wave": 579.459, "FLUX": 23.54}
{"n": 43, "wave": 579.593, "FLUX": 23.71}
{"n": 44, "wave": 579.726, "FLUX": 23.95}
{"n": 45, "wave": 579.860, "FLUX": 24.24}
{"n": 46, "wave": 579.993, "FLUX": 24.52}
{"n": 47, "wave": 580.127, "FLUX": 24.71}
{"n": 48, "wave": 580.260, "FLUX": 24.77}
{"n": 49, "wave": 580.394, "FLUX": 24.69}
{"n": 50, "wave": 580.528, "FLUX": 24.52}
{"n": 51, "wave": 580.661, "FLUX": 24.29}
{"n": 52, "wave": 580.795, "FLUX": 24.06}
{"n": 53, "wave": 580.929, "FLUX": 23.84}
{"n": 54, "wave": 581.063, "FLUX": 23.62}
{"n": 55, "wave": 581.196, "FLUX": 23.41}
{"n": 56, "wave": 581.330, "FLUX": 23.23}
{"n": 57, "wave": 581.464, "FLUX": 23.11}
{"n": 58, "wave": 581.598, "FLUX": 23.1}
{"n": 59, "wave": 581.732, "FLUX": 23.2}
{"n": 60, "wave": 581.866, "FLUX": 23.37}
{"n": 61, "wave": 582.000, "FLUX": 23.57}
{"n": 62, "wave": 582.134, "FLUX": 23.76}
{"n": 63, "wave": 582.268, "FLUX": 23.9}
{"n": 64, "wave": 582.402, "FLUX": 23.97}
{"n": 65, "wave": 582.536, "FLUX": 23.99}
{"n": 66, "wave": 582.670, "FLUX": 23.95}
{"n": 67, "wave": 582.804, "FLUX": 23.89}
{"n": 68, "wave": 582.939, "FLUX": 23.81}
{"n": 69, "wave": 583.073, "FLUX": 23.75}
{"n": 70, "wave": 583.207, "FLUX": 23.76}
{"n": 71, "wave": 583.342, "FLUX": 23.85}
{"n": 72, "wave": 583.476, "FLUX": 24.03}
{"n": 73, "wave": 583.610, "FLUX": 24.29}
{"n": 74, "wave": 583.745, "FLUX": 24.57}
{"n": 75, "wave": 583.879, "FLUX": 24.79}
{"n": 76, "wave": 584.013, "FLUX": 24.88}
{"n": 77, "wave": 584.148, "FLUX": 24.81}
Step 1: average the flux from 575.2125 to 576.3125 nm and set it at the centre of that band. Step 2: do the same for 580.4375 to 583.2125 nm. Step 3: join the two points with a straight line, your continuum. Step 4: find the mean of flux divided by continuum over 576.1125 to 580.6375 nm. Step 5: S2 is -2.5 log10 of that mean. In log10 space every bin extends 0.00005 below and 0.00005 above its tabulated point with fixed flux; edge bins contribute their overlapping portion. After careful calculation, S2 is 0.04 mag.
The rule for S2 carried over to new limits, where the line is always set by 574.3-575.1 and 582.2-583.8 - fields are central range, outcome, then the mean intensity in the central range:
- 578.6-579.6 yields 0.048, 23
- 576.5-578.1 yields 0.018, 23.6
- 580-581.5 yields -0.003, 24.1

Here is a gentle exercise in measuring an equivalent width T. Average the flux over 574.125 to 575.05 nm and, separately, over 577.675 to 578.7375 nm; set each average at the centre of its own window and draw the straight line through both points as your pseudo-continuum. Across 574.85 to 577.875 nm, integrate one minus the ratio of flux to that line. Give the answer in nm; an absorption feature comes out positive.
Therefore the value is -0.16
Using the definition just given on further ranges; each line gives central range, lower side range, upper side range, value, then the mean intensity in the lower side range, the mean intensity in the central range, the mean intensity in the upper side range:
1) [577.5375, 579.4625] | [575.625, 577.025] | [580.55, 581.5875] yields 0.12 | 24.7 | 22.7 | 23.7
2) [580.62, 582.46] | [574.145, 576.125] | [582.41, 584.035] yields 0.05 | 24.6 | 23.6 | 24.1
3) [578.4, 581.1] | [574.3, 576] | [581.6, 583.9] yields 0.06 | 24.6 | 23.6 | 23.9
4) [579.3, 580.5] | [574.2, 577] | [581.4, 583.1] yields -0.01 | 24.5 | 24.2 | 23.6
